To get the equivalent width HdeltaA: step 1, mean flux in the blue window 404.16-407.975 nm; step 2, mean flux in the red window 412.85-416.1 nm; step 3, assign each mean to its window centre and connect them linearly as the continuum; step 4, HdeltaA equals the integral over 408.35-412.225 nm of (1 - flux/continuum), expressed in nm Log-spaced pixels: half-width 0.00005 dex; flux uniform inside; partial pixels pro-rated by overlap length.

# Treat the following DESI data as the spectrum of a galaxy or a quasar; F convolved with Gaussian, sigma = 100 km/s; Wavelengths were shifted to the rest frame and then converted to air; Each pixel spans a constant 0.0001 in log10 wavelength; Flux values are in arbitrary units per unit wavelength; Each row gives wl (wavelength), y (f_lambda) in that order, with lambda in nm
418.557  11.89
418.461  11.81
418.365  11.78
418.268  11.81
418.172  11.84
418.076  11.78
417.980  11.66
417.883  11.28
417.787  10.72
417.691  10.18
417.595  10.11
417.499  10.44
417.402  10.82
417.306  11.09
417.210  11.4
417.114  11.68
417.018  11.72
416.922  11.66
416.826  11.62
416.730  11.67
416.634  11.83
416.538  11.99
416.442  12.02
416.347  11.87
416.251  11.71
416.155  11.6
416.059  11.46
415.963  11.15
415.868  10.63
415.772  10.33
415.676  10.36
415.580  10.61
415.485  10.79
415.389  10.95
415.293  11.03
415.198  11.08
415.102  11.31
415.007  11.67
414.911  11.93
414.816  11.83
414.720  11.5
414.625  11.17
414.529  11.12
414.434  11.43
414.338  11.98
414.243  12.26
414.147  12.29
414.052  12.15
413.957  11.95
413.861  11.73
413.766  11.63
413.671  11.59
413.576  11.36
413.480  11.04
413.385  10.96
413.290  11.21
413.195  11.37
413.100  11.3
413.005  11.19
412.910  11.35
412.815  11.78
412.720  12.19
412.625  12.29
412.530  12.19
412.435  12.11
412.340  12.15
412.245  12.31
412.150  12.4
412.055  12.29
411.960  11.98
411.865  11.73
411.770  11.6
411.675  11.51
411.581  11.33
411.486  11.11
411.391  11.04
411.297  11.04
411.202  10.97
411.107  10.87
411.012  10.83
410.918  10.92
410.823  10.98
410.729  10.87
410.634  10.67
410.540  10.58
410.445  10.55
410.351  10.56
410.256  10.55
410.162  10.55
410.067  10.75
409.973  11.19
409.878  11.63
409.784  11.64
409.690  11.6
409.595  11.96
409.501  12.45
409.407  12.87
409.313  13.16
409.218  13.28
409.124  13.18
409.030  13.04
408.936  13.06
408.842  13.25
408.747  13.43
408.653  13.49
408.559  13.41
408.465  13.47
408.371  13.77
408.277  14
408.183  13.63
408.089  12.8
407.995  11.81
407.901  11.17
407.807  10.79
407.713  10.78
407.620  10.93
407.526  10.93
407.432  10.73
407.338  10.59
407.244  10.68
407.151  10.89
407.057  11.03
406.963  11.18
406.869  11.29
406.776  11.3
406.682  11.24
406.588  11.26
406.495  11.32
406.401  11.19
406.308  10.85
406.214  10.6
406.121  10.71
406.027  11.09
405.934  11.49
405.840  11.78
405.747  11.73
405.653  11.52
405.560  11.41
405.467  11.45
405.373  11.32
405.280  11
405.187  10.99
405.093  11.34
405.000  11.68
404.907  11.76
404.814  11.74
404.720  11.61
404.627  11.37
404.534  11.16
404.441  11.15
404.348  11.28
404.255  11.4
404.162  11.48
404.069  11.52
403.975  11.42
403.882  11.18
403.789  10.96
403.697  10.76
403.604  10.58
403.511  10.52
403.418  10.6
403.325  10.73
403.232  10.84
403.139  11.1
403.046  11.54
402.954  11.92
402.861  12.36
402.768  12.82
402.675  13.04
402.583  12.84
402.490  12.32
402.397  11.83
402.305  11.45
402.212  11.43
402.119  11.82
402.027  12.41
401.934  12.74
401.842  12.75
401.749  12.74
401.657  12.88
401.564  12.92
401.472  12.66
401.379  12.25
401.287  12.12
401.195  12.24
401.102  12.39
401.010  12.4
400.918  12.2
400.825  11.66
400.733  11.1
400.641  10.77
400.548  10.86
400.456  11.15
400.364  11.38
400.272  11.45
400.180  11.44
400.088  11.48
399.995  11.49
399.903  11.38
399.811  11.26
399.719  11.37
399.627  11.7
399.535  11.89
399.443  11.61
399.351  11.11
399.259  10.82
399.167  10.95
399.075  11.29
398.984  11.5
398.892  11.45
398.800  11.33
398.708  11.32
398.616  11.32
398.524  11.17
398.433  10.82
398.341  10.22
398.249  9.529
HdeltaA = -0.19 nm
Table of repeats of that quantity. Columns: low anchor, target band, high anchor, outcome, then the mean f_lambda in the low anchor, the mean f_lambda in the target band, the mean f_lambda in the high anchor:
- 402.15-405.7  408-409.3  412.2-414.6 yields -0.194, 11.5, 13.3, 11.7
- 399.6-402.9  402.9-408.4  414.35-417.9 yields 0.199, 12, 11.3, 11.2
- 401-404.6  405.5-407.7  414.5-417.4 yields 0.105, 11.8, 11.1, 11.4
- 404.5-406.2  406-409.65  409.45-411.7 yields -0.237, 11.4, 12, 11.1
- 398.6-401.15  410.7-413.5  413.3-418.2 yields -0.030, 11.4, 11.5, 11.4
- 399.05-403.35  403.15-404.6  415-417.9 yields 0.081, 11.8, 11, 11.2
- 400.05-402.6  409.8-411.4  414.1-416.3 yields 0.092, 12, 10.9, 11.3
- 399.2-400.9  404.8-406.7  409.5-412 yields -0.012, 11.3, 11.3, 11.1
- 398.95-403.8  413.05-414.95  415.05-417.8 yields -0.055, 11.7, 11.6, 11.2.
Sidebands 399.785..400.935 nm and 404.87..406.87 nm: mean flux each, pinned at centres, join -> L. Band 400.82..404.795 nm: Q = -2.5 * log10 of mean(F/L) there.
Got -0.05 mag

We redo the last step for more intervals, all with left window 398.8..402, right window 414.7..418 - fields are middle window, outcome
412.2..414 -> -0.03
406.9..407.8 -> 0.06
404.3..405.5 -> 0.02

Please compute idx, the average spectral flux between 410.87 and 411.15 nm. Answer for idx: 10.9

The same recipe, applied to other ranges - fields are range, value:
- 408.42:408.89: 13.4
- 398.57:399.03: 11.4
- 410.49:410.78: 10.7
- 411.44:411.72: 11.3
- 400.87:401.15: 12.3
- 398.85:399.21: 11.3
